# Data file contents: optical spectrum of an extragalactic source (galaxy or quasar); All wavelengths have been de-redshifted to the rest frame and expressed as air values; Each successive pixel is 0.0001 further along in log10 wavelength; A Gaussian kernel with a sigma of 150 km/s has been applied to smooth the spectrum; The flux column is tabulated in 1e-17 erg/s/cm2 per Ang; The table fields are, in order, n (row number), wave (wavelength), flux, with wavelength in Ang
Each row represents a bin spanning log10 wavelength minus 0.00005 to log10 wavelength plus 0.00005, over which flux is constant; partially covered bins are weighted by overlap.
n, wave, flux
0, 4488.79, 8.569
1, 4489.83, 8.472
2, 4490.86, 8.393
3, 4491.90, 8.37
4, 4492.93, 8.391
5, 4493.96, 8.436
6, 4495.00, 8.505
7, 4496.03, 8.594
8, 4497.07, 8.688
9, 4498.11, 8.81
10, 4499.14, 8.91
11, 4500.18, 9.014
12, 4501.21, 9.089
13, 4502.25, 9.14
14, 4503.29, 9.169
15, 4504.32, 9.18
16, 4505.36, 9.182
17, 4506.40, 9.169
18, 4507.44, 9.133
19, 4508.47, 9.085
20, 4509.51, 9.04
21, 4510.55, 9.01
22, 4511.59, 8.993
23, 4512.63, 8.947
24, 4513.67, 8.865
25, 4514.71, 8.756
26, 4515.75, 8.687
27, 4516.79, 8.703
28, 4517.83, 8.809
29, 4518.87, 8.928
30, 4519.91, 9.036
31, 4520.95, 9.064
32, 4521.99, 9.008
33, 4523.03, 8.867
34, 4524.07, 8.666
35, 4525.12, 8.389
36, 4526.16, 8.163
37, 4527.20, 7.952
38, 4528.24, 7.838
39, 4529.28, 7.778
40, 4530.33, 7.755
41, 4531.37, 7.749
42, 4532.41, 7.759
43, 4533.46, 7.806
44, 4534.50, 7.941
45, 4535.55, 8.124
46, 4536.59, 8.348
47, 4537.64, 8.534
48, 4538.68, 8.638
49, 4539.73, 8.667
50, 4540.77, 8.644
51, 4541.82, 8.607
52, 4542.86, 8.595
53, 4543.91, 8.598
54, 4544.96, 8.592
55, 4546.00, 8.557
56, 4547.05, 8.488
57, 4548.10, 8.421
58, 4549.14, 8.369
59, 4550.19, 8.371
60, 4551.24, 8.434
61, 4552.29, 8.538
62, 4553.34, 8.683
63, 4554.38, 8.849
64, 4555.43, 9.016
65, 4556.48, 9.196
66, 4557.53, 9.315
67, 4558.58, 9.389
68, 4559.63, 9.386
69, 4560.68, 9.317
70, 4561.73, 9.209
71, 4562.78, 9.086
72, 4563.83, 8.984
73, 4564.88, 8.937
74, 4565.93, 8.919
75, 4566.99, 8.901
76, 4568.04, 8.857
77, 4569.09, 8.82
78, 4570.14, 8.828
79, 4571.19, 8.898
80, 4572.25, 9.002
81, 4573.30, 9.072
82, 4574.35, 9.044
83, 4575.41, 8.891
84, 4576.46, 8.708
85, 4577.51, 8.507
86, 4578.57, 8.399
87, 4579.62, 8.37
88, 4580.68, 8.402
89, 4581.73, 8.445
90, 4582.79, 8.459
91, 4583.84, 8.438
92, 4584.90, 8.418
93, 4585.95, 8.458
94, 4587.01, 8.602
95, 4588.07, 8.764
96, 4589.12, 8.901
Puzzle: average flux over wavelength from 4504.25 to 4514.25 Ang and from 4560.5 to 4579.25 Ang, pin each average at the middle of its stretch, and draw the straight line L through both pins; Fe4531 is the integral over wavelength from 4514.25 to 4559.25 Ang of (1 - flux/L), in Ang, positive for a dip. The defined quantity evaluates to 2.26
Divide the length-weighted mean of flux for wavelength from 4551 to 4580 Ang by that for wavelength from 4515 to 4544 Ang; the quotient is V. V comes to 1.06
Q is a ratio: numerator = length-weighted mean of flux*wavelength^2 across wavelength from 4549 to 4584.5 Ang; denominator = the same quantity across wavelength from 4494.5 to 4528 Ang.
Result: 1.02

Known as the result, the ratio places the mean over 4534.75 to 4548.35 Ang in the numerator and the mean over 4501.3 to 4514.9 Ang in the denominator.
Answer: 0.94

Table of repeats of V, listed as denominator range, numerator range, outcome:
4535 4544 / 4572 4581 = 1.02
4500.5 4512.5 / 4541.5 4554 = 0.94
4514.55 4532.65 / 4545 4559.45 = 1.04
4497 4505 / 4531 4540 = 0.90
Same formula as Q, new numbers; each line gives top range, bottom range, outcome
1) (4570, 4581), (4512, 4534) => 1.06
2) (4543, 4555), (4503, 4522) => 0.97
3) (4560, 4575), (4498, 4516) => 1.02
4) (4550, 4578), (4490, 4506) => 1.05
